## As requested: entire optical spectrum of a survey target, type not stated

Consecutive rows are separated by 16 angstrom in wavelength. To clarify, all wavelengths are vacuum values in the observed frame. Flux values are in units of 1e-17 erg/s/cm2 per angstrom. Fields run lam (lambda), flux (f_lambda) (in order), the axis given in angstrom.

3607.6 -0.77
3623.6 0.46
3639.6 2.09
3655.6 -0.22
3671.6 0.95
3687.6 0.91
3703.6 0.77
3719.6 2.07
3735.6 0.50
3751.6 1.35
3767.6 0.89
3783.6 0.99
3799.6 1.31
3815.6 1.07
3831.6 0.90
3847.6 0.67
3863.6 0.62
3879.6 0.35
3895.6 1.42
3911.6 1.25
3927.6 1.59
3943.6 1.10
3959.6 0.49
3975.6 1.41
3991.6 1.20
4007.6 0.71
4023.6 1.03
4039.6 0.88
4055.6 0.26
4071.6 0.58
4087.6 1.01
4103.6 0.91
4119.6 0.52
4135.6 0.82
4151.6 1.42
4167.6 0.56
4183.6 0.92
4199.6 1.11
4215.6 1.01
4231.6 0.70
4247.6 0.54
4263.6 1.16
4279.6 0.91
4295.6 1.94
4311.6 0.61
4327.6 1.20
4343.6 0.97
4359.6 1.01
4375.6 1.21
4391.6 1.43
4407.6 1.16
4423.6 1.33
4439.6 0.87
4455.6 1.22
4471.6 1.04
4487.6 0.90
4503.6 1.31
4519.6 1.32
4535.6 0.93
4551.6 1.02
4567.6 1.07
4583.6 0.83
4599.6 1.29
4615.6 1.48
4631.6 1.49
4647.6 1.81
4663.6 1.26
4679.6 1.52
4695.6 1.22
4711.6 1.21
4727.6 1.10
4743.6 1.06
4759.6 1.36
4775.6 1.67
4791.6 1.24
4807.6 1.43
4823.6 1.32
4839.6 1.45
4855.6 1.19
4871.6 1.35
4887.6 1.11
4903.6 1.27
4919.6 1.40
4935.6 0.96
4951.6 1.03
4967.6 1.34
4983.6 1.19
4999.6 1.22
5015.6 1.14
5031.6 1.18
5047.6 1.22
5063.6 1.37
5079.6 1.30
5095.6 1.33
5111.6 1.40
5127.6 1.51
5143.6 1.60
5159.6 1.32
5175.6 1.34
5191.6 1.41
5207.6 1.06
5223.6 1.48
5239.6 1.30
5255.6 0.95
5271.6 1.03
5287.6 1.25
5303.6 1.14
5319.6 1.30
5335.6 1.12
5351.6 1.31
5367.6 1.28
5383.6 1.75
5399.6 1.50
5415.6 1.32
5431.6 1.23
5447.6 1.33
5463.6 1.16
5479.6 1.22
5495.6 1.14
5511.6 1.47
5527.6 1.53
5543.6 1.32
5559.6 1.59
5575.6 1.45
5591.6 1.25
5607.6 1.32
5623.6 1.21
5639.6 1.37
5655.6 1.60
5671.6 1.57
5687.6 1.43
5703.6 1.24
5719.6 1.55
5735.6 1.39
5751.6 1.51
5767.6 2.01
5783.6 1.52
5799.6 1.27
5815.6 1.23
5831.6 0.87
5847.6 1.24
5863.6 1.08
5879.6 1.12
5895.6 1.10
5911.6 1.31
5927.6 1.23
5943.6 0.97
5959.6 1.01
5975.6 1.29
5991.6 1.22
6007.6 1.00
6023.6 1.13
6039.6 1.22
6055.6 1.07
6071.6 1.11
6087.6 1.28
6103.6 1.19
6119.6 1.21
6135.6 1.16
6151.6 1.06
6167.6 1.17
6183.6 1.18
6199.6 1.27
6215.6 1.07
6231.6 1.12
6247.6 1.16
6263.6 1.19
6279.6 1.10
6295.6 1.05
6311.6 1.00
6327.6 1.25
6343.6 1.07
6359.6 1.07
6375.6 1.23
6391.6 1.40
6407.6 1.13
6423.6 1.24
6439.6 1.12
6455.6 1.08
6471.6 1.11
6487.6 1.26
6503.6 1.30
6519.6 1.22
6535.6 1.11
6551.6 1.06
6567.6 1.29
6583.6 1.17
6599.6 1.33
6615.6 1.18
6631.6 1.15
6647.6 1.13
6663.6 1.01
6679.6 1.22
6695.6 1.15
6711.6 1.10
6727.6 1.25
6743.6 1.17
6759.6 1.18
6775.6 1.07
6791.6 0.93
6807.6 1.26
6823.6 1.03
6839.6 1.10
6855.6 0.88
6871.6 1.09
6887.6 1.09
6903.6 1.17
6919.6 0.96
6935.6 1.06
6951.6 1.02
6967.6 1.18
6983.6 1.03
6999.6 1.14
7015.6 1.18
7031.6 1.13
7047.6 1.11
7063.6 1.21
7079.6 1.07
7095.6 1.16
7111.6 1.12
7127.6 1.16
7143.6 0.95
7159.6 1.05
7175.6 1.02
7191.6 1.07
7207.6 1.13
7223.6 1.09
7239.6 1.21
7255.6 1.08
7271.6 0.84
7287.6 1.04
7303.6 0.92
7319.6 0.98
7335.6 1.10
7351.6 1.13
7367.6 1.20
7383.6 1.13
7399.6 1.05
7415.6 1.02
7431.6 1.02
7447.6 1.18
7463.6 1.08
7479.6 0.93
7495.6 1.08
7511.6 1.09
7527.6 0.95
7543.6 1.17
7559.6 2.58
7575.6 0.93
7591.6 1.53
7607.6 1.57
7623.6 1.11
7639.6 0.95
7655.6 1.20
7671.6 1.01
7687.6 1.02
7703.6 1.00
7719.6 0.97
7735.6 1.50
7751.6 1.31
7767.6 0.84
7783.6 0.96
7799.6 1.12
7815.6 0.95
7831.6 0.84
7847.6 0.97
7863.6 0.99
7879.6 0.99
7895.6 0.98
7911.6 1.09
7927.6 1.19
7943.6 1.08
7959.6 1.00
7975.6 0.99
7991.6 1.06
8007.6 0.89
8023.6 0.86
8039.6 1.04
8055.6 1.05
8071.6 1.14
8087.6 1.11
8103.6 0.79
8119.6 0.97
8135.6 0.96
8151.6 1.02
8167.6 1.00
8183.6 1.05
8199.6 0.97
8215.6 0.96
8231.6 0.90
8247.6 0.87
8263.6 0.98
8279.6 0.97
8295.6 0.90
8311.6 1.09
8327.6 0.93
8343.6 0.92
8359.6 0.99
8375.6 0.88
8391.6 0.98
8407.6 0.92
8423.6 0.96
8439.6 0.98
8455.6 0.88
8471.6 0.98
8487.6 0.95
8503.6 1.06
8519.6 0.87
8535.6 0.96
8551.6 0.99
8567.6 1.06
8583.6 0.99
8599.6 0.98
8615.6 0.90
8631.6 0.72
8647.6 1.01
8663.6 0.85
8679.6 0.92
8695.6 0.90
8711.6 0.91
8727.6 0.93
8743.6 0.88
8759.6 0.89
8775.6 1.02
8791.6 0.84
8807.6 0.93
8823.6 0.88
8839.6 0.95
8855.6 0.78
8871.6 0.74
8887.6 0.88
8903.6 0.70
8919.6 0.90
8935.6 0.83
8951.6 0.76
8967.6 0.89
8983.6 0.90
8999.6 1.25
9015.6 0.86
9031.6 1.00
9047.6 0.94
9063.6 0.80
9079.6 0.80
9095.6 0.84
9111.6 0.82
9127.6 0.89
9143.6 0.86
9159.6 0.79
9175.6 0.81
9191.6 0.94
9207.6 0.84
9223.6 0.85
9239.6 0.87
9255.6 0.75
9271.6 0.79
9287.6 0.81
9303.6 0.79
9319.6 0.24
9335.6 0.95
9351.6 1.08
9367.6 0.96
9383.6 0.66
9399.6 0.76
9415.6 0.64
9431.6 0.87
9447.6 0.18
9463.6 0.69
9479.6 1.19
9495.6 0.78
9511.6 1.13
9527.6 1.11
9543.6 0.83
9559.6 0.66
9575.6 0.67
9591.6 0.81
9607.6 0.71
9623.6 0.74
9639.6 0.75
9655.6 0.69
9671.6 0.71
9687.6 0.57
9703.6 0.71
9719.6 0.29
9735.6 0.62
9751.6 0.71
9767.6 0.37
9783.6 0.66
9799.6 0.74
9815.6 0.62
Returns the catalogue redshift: 0.15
